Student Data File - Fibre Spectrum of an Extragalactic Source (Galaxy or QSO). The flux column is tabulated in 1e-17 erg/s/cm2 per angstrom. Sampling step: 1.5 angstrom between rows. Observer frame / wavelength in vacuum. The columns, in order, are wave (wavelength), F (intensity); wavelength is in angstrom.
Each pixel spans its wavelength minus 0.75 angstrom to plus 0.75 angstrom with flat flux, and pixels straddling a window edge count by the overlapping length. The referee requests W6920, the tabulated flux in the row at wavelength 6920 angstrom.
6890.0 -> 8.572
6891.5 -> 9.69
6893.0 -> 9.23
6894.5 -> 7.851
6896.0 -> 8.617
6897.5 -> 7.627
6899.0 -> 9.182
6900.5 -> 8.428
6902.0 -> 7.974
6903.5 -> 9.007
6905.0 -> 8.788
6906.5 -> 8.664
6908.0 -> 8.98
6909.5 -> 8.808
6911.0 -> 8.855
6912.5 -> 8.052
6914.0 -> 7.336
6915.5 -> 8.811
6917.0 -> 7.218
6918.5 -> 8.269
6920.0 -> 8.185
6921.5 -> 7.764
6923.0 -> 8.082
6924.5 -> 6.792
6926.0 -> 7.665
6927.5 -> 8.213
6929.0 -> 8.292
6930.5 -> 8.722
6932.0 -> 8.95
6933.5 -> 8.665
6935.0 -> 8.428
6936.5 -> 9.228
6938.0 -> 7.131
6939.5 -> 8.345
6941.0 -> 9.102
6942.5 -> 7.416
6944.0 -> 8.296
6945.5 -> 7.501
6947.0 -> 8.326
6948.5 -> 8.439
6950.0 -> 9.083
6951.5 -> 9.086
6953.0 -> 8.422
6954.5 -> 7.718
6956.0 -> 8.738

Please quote 8.185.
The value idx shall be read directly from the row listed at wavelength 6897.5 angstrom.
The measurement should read 7.627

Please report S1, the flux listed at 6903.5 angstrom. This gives 9.007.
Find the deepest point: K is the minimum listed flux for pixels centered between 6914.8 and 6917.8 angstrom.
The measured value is 7.218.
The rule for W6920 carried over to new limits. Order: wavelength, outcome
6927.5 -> 8.213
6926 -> 7.665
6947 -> 8.326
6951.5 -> 9.086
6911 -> 8.855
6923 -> 8.082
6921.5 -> 7.764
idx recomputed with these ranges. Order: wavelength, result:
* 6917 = 7.218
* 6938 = 7.131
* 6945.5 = 7.501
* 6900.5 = 8.428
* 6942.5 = 7.416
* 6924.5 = 6.792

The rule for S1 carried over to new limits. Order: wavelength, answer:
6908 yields 8.98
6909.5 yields 8.808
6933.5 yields 8.665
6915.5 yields 8.811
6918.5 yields 8.269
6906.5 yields 8.664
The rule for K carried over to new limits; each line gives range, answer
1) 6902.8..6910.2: 8.664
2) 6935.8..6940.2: 7.131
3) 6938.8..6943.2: 7.416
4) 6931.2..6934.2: 8.665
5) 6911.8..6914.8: 7.336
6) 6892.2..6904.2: 7.627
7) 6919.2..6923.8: 7.764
